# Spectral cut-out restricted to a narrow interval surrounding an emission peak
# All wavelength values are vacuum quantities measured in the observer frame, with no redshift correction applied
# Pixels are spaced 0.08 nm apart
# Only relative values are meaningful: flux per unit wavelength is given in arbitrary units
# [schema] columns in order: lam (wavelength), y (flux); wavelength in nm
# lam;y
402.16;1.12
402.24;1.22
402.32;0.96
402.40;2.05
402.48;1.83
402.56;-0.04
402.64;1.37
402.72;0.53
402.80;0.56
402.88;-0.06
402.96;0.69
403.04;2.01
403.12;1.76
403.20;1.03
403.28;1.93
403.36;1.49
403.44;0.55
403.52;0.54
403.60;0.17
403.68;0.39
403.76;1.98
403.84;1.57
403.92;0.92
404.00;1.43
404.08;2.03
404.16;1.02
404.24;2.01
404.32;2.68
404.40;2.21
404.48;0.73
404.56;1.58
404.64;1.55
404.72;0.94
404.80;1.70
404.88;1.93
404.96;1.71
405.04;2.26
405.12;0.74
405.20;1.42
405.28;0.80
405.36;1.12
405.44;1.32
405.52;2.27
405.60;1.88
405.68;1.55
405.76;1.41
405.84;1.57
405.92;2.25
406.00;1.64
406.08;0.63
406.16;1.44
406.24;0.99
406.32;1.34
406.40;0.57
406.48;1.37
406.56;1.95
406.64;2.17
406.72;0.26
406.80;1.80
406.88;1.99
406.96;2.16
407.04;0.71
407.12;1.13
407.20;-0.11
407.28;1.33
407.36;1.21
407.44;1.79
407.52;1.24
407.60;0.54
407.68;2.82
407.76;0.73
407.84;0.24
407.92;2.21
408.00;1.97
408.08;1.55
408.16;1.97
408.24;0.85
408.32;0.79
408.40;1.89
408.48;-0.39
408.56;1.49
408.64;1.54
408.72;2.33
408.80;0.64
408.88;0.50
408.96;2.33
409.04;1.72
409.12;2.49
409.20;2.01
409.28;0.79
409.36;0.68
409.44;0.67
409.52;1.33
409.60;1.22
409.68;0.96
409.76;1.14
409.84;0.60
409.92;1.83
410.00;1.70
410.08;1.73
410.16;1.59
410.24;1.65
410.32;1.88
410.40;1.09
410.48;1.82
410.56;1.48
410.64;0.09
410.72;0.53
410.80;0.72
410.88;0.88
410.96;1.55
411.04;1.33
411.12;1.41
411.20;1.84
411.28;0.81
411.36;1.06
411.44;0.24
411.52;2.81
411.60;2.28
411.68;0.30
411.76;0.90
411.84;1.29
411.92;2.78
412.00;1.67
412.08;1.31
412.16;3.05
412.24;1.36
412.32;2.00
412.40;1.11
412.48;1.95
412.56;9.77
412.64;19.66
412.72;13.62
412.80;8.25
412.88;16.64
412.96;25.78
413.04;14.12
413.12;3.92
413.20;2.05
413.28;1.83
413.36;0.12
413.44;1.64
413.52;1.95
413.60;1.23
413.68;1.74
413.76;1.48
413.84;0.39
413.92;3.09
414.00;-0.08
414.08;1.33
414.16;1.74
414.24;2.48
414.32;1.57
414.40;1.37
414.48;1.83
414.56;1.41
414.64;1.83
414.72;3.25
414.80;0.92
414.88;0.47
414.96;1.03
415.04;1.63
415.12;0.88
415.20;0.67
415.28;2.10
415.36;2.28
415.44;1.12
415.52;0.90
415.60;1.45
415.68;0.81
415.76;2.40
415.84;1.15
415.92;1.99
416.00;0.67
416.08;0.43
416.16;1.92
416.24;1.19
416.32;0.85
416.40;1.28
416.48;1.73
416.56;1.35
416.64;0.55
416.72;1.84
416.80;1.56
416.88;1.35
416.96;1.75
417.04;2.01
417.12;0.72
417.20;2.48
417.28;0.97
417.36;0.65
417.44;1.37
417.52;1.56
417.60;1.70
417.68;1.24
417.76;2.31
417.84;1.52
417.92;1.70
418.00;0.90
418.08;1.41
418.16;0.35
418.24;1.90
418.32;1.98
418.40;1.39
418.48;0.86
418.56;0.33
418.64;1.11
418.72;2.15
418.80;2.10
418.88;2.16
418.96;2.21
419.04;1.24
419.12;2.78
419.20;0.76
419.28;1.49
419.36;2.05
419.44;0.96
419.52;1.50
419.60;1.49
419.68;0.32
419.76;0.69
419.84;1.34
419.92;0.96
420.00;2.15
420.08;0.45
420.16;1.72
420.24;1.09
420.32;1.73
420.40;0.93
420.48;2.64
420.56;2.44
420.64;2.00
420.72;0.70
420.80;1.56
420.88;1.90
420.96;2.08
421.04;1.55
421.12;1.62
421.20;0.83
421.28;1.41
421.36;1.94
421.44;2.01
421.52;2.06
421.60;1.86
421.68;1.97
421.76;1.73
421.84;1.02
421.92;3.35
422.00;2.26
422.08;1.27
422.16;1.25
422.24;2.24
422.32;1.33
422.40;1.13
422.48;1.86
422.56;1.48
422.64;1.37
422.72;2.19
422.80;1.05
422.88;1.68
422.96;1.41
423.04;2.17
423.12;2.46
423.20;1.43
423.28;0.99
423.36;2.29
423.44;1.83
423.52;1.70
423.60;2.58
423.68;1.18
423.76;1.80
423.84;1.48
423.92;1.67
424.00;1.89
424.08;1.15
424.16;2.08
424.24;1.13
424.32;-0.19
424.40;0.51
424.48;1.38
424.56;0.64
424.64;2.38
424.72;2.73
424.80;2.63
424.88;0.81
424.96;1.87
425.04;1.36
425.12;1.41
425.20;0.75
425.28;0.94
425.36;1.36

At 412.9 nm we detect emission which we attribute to [O II]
